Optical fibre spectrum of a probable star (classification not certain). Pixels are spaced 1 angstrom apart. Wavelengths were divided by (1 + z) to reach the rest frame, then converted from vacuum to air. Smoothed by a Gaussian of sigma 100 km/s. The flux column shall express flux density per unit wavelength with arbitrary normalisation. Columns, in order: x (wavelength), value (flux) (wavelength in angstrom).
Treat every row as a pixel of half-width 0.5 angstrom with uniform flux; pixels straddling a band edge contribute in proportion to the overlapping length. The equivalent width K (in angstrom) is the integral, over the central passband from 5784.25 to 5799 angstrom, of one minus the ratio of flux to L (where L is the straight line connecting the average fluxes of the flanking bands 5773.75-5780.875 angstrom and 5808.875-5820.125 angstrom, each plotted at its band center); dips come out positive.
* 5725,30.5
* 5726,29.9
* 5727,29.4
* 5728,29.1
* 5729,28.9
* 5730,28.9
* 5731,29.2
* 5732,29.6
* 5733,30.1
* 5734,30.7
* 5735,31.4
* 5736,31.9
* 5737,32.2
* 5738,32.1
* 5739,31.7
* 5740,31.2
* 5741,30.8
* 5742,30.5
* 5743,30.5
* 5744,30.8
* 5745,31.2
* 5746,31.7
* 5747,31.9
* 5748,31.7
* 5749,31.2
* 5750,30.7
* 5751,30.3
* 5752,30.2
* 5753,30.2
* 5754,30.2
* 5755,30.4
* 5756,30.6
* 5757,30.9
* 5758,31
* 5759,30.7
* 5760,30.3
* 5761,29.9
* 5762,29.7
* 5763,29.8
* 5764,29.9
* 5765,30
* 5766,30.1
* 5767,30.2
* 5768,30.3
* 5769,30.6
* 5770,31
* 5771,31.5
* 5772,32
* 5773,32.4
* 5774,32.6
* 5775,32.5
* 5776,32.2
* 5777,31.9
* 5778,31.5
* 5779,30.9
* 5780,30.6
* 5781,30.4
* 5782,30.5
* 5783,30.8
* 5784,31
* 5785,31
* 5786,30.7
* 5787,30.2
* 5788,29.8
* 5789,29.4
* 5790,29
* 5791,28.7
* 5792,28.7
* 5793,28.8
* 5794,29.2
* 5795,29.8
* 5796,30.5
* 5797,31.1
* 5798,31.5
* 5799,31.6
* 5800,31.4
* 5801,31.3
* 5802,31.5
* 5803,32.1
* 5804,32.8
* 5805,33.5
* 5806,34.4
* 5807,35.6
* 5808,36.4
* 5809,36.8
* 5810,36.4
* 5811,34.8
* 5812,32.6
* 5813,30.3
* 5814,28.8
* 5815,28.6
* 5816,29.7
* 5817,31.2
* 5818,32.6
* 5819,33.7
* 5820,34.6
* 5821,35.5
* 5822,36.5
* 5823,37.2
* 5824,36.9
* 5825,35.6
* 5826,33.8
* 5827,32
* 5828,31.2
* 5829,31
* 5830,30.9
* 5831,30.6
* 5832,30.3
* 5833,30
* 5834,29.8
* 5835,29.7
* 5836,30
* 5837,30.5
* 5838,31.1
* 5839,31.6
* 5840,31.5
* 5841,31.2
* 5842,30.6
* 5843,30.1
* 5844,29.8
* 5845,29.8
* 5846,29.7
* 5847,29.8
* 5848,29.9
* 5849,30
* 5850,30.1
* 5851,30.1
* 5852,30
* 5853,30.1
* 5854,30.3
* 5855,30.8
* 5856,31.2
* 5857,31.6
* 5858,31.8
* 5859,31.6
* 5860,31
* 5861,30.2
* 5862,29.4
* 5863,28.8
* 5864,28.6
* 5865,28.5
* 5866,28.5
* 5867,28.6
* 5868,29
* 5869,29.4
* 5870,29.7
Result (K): 0.9 angstrom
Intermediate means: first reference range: 31.6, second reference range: 32.3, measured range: 30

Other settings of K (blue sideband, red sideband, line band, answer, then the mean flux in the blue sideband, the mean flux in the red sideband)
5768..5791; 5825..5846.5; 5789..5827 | -1.9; 31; 30.8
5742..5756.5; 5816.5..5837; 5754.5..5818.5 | 1.0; 30.8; 32.6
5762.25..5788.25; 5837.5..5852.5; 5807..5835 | -2.1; 30.9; 30.4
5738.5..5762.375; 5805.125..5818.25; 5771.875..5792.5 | 0.7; 30.8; 33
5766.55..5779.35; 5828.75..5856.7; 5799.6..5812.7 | -1.2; 31.5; 30.4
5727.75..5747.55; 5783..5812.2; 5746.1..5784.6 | 0.4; 30.7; 31.7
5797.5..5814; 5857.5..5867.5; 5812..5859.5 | 0.0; 33.2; 29.7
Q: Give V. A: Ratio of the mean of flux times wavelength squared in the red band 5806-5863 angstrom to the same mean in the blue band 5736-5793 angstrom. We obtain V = 1.06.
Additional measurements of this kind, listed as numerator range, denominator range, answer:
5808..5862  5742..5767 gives 1.06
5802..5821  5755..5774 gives 1.10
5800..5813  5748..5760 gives 1.12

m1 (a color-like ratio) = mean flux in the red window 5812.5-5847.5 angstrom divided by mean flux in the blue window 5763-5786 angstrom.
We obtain 1.0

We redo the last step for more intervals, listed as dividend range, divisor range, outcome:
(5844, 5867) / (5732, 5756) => 0.97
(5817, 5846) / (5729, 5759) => 1.04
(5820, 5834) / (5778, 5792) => 1.10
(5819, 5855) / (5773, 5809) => 1.00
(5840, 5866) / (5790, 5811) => 0.94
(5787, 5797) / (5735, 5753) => 0.94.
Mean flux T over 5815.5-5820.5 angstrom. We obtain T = 32.4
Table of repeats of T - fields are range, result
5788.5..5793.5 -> 28.9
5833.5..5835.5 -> 29.8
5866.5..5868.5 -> 28.8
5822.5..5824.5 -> 37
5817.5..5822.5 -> 34.6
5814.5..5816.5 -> 29.1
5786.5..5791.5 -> 29.4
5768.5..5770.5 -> 30.8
